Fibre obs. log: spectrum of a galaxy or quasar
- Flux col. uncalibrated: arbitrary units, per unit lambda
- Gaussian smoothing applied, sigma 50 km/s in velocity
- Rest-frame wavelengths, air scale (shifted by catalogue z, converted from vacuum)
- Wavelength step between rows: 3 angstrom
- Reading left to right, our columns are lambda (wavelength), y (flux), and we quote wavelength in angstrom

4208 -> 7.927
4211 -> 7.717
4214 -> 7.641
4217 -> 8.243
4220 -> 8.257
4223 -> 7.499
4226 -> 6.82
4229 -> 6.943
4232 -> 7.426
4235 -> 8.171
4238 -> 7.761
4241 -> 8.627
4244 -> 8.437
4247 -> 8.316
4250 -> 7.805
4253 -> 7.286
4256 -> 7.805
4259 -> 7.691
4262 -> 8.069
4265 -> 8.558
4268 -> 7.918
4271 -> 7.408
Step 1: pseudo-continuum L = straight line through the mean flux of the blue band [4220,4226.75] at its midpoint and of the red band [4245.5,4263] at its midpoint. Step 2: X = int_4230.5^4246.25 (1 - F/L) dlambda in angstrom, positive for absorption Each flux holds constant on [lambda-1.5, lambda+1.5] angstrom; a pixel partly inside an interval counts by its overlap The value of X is -0.96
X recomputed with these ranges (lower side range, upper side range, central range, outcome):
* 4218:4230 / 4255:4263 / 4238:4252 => -1.0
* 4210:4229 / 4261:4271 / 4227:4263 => 0.1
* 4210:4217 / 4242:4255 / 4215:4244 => 0.4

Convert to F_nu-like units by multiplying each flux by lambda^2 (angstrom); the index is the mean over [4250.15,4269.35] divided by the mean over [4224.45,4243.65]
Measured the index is 1.0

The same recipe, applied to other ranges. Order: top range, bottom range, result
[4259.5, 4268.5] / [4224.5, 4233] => 1.18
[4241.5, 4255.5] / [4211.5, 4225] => 1.03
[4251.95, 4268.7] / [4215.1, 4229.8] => 1.06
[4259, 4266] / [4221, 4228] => 1.15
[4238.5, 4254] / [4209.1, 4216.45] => 1.06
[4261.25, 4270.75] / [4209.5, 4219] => 1.05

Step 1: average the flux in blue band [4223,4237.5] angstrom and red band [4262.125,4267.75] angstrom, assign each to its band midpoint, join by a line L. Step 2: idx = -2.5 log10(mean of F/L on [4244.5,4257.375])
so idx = 0.01 mag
